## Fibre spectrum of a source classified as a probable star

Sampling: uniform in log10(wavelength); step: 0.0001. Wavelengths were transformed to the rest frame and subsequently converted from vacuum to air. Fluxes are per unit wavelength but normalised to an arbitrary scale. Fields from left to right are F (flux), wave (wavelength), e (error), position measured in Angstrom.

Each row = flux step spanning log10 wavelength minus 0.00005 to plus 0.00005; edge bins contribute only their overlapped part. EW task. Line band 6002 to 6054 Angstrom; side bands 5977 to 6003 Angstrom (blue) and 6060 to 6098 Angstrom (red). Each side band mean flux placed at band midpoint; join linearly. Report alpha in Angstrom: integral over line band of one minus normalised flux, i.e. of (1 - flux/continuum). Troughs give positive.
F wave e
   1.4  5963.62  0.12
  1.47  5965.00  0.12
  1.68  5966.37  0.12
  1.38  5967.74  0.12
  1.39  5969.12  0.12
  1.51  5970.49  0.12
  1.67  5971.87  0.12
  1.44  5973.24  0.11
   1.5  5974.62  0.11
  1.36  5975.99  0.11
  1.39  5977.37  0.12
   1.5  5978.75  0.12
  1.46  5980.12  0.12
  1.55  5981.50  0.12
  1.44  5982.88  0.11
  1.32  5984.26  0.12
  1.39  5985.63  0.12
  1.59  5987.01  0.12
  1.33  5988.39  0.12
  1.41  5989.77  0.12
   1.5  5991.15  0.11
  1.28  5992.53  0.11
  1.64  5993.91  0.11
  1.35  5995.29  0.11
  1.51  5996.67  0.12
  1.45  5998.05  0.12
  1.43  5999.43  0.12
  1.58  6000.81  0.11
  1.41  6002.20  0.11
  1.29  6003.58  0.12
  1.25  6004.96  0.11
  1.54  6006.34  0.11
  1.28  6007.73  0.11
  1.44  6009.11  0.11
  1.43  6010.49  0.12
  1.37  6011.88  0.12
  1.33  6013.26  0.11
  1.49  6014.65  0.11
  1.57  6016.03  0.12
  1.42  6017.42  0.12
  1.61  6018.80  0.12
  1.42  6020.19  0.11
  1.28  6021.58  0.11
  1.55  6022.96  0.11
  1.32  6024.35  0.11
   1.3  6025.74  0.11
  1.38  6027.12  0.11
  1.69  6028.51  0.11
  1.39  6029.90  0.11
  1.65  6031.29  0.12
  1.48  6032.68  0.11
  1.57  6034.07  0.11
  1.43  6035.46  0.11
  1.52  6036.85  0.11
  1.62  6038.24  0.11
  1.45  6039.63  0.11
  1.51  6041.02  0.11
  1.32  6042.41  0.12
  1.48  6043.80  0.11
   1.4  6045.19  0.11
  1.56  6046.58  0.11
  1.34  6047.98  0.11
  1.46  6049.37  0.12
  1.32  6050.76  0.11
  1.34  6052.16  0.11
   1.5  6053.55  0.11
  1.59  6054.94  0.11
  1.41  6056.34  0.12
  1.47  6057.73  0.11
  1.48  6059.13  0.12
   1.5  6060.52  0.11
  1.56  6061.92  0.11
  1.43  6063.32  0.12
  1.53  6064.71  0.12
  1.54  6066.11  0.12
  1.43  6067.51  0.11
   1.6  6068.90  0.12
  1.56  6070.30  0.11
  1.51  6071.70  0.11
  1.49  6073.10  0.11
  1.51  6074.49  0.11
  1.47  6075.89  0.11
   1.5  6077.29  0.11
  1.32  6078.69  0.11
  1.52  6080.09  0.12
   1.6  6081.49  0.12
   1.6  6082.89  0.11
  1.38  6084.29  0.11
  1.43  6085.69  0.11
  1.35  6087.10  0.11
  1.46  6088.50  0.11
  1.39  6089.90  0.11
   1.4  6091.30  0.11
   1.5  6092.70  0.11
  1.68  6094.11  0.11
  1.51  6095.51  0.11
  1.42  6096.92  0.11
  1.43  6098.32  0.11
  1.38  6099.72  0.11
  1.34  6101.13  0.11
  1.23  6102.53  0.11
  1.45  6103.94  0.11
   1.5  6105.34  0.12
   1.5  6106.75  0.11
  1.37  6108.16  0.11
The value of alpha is 0.91 Angstrom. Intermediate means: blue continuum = 1.45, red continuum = 1.49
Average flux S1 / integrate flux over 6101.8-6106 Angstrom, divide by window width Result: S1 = 1.39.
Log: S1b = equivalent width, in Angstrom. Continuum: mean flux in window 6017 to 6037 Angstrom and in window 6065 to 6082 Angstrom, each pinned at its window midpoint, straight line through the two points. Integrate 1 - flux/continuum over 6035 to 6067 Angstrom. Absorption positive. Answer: 0.4 Angstrom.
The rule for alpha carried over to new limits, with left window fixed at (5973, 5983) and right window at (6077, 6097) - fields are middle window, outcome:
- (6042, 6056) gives 0.3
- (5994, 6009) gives 0.4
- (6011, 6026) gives 0.4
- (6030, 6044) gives -0.3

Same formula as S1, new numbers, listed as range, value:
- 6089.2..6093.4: 1.43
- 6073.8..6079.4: 1.45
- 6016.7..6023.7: 1.45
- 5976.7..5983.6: 1.47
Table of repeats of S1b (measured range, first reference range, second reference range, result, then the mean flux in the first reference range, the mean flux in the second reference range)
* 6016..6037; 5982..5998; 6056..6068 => -0.1 Angstrom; 1.43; 1.49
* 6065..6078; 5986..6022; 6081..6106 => -0.6 Angstrom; 1.43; 1.45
